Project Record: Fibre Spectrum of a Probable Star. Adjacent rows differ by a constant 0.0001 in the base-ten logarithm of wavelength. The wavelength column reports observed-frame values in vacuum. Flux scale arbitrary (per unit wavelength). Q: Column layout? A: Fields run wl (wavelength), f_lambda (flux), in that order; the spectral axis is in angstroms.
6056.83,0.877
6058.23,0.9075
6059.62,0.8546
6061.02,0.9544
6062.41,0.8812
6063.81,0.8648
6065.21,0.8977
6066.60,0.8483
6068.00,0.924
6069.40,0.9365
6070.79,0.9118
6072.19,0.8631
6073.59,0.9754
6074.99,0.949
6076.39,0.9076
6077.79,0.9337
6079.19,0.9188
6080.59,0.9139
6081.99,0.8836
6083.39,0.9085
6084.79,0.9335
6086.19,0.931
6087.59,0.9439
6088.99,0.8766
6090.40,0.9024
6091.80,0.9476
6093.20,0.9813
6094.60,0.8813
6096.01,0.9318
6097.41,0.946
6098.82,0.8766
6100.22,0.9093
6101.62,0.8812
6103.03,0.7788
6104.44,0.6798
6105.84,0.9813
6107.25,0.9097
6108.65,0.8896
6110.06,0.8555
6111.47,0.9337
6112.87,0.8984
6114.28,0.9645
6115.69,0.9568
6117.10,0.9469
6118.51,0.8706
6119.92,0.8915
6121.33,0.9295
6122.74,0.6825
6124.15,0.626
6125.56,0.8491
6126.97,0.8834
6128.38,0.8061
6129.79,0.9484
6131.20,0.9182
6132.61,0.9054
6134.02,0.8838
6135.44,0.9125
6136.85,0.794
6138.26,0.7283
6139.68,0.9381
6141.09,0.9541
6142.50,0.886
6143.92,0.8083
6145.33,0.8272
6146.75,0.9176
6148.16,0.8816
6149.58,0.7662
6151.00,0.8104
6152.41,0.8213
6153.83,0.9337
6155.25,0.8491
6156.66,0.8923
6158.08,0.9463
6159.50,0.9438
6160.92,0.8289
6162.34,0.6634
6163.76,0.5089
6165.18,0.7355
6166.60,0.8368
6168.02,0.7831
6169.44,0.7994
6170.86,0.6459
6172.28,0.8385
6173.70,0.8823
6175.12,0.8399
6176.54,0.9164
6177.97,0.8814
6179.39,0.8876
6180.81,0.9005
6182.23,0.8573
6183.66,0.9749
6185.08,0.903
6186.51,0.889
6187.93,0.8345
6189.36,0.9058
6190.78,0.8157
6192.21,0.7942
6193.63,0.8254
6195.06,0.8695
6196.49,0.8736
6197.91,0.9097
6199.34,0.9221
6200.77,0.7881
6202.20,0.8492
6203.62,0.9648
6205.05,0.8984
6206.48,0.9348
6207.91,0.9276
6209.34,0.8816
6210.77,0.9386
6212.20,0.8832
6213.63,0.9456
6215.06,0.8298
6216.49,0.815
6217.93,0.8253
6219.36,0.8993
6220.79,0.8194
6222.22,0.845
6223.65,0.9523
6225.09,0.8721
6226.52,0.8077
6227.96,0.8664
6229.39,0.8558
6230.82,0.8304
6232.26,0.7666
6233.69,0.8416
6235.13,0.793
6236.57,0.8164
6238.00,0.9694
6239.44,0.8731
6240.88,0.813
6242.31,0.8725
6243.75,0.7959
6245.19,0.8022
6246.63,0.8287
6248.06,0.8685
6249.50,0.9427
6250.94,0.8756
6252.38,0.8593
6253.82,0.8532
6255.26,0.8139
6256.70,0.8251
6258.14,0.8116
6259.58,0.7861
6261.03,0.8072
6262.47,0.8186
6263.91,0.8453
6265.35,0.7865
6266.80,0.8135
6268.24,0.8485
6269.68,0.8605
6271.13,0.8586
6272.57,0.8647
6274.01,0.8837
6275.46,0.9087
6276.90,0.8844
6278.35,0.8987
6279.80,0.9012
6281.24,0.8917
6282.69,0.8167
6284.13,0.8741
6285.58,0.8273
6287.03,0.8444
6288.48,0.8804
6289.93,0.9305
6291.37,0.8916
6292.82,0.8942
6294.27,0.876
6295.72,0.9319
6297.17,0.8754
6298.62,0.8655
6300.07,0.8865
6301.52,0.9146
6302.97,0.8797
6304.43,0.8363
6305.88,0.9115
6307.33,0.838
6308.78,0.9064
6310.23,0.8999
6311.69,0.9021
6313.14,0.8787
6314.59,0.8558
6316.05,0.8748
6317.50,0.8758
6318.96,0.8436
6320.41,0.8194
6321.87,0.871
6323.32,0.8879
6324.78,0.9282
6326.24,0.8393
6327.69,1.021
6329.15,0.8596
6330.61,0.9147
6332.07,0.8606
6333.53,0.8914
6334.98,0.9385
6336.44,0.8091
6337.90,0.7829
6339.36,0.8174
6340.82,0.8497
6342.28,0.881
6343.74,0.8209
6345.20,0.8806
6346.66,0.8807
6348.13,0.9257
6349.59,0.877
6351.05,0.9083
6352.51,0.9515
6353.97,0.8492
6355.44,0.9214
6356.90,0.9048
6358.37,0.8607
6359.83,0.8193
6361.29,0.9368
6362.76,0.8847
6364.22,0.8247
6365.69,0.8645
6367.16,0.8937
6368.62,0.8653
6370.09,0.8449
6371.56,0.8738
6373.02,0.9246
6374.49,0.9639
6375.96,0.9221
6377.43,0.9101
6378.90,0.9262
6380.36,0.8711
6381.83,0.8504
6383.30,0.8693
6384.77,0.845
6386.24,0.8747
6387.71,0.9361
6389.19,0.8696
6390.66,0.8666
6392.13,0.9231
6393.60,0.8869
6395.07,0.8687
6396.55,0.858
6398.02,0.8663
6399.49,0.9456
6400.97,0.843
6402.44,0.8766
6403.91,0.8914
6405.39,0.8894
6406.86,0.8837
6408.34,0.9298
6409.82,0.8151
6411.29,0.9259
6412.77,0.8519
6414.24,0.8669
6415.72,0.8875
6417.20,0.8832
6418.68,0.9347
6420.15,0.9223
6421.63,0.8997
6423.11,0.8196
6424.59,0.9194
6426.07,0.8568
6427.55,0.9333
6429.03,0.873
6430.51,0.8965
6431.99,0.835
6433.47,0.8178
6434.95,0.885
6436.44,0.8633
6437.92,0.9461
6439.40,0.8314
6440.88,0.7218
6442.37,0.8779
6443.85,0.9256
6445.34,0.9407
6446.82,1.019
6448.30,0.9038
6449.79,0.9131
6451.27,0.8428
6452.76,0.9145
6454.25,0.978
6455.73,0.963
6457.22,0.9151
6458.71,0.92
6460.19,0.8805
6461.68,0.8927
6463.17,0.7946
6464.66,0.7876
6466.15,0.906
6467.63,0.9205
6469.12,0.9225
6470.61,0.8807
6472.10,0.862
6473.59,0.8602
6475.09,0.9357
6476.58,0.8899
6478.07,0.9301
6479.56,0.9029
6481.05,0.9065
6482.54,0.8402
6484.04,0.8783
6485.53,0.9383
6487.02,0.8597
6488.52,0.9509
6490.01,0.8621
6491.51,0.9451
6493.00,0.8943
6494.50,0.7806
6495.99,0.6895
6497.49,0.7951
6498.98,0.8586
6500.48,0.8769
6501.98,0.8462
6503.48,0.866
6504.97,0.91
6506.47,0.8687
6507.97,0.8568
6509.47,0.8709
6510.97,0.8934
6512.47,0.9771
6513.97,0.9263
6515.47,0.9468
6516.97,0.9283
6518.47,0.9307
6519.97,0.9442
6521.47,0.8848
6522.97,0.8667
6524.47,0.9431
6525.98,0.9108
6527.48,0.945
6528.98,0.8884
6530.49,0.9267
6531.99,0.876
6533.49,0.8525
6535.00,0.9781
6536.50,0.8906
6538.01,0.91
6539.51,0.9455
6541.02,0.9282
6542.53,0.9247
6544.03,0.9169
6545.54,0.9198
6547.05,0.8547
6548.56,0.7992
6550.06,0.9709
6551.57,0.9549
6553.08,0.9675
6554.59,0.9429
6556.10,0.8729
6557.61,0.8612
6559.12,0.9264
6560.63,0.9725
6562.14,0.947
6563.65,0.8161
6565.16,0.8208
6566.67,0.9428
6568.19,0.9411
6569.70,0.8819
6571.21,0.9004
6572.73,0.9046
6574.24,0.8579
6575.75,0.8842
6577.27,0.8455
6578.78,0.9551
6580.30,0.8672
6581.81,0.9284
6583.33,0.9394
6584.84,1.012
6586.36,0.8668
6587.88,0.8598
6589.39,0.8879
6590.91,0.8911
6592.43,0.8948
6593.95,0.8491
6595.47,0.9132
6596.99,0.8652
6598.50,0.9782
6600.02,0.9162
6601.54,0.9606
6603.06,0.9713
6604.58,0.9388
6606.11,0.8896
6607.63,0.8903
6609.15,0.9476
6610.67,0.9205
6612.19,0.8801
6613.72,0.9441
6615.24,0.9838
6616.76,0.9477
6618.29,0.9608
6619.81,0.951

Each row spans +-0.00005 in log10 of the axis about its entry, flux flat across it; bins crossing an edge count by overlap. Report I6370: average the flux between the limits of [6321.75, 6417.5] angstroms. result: 0.883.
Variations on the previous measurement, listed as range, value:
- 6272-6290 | 0.875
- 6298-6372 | 0.877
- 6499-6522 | 0.9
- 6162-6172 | 0.718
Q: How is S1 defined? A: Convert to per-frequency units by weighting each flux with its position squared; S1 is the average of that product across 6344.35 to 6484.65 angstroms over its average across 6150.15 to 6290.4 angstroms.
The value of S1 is 1.11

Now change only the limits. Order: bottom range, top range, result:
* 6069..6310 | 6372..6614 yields 1.14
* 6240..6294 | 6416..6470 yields 1.10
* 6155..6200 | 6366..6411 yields 1.13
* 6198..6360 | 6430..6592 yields 1.11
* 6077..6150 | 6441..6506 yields 1.12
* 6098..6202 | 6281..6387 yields 1.09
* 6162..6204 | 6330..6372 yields 1.10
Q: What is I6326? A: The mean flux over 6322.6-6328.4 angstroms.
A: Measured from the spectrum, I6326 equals 0.919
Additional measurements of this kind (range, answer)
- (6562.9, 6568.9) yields 0.879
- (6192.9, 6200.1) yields 0.879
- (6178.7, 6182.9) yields 0.883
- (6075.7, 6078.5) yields 0.92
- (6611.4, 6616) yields 0.936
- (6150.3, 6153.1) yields 0.818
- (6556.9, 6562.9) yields 0.928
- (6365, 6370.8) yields 0.867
